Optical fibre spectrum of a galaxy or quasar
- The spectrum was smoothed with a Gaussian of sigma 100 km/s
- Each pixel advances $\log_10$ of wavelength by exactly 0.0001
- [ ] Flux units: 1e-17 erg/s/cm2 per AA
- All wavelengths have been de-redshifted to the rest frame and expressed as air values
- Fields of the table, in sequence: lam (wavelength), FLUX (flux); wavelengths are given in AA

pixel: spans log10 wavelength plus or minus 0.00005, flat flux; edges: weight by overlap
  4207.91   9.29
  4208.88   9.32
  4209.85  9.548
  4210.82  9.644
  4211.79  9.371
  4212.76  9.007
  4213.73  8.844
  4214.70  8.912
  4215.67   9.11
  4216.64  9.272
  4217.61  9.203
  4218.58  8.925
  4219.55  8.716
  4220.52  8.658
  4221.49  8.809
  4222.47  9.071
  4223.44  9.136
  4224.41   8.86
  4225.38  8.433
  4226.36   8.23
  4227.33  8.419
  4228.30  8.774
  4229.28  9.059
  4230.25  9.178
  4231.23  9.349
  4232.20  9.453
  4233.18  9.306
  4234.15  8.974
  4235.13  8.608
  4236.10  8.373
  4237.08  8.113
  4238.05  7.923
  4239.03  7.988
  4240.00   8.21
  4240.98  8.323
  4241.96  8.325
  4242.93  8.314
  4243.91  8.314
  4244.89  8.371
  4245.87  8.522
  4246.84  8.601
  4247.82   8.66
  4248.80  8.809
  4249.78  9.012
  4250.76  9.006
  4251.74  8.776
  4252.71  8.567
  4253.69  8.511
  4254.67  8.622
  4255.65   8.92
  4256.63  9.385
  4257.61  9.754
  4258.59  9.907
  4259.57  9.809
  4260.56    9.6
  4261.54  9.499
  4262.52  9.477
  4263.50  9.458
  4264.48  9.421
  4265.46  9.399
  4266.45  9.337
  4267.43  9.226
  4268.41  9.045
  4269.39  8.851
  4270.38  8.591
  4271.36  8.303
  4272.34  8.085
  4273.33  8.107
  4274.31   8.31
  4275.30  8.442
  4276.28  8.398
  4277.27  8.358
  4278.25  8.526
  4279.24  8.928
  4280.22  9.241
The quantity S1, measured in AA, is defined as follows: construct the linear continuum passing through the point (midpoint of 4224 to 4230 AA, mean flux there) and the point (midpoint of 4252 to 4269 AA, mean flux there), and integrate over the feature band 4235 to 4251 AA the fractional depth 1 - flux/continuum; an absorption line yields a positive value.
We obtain 0.94 AA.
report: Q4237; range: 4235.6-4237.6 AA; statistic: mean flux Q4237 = 8.27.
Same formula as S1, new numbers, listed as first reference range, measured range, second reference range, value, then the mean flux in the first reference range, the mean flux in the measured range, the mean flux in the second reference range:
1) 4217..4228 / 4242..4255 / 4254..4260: 0.9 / 8.78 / 8.62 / 9.37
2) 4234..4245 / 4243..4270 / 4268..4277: -2.2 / 8.3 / 9.05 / 8.45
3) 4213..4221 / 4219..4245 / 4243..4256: 0.5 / 8.96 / 8.64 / 8.65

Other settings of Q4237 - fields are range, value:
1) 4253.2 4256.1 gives 8.68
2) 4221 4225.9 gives 8.85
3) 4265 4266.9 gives 9.33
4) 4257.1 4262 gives 9.7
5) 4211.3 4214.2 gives 9.08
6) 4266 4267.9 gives 9.29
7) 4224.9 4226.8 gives 8.3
